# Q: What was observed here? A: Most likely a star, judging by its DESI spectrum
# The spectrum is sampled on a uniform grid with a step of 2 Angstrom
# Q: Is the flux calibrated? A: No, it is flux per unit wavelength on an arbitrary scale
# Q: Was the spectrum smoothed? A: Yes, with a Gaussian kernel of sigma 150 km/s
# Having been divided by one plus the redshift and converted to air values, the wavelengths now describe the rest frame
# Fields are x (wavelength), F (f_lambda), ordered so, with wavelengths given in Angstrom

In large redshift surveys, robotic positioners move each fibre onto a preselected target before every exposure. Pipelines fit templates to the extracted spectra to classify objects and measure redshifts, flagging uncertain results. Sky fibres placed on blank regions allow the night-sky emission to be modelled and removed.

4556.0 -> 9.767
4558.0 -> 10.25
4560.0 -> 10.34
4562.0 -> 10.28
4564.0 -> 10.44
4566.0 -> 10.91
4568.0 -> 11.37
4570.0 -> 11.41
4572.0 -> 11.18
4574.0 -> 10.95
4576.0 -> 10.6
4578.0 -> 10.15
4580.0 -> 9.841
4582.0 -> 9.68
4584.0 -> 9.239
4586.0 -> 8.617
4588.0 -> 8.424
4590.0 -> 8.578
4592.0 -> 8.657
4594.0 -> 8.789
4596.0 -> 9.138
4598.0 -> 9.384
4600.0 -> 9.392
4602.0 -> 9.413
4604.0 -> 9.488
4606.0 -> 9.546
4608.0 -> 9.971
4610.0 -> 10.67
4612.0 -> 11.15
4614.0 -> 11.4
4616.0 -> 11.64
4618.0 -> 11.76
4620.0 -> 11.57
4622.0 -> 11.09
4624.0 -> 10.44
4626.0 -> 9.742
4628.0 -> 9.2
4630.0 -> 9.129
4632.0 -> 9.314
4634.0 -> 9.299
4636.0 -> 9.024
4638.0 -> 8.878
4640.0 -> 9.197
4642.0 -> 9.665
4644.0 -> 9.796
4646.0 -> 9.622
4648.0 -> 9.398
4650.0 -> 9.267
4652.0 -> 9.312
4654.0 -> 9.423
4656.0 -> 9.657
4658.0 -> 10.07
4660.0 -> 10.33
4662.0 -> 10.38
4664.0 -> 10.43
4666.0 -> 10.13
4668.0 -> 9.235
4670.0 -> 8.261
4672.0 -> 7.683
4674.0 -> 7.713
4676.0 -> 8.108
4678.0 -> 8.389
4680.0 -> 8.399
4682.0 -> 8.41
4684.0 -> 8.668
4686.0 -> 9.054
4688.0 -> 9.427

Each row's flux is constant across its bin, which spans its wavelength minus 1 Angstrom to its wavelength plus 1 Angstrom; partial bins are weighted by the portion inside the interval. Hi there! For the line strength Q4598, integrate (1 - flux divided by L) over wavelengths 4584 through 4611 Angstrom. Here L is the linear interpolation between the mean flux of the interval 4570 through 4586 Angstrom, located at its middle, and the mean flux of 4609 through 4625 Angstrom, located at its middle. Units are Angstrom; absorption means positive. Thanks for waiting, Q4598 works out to 3.7 Angstrom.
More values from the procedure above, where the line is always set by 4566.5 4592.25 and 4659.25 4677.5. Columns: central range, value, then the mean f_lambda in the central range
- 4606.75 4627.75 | -2.8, 10.9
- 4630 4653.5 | 0.1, 9.34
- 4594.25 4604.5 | 0.5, 9.31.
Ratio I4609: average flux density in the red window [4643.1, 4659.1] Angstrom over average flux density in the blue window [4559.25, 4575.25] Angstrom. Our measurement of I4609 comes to 0.9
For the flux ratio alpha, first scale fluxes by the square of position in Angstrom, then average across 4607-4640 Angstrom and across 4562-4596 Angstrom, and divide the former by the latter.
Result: 1.1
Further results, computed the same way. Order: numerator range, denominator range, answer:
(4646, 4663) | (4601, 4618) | 0.95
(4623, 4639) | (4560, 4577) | 0.89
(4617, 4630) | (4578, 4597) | 1.18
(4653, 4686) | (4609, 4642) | 0.91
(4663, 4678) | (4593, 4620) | 0.88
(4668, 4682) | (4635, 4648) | 0.89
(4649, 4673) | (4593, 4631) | 0.96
